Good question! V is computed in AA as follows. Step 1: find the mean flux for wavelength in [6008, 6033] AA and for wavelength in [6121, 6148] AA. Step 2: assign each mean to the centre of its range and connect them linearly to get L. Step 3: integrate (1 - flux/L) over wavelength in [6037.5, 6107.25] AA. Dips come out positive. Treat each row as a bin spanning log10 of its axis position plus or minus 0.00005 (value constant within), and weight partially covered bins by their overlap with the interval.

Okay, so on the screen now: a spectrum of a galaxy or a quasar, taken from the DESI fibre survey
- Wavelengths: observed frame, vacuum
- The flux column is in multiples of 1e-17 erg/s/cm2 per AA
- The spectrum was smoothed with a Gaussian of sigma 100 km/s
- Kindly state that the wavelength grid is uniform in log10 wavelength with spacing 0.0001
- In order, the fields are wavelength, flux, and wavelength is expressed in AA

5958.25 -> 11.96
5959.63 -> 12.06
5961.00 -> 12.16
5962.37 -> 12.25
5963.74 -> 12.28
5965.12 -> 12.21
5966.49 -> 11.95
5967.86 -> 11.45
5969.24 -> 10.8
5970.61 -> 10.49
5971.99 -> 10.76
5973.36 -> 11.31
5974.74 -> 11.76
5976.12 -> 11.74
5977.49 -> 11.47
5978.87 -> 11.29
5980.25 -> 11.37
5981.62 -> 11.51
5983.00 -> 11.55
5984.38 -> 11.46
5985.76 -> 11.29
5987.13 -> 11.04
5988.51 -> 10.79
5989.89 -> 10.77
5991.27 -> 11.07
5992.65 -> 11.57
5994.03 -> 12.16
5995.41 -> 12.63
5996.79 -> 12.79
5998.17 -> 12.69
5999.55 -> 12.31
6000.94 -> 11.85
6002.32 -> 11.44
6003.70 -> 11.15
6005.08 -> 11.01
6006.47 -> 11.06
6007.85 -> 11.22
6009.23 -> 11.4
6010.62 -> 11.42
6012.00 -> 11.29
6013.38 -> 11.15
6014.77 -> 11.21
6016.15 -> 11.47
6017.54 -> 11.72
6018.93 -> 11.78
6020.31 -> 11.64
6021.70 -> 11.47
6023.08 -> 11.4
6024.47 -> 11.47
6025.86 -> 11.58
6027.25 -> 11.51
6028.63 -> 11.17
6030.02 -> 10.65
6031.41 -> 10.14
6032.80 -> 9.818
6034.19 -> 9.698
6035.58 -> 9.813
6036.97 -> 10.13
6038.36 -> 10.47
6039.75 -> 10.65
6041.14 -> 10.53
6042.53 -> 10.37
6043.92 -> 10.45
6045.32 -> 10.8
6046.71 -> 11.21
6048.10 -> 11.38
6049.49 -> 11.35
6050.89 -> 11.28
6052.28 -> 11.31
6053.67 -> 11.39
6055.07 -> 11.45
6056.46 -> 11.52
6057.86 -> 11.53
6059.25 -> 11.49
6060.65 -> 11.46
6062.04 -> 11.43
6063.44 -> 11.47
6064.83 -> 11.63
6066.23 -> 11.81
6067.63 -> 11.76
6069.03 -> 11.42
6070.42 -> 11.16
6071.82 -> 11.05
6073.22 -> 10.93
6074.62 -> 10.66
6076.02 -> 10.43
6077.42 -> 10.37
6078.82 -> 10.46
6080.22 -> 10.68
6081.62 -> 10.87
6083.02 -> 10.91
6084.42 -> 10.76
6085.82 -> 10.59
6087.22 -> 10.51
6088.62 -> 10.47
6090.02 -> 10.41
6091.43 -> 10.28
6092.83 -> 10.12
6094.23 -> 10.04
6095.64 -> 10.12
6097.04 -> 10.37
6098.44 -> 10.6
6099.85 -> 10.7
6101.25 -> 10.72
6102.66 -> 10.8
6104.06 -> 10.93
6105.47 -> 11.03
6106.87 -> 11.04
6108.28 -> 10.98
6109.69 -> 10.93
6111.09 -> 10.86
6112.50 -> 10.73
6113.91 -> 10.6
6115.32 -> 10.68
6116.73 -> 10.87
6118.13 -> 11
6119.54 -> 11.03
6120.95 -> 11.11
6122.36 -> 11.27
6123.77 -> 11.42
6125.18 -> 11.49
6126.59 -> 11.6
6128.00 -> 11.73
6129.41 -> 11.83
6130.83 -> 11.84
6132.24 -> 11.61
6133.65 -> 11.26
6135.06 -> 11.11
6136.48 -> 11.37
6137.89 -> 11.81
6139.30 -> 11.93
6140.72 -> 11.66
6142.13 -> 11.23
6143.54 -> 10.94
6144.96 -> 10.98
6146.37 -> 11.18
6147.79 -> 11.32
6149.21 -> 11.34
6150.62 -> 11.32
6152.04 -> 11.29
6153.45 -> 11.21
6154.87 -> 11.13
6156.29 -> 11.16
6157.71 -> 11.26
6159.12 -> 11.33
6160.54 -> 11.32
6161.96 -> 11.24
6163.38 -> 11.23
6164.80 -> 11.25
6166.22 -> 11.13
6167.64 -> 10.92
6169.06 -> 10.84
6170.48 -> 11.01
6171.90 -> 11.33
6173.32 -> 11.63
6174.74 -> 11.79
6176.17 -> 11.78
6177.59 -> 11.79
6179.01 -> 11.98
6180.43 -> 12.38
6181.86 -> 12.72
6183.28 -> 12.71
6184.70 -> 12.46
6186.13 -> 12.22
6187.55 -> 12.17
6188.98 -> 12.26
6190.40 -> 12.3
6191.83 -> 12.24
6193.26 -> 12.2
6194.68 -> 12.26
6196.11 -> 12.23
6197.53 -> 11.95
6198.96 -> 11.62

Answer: 2.7 AA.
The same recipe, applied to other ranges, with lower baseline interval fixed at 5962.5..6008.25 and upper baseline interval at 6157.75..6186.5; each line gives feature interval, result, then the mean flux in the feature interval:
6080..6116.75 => 3.0 AA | 10.6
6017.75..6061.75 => 2.1 AA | 11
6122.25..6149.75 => 0.4 AA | 11.4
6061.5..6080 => 0.8 AA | 11.1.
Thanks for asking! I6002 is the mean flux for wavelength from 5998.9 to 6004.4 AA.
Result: 11.7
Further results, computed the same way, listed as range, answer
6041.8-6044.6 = 10.4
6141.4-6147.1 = 11.1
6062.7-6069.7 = 11.6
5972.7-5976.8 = 11.6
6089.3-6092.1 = 10.3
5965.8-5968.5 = 11.7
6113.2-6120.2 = 10.8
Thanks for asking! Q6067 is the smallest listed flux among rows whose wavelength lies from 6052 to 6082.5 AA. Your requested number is 10.37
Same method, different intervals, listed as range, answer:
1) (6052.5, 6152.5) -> 10.04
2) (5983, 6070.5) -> 9.698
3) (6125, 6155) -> 10.94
